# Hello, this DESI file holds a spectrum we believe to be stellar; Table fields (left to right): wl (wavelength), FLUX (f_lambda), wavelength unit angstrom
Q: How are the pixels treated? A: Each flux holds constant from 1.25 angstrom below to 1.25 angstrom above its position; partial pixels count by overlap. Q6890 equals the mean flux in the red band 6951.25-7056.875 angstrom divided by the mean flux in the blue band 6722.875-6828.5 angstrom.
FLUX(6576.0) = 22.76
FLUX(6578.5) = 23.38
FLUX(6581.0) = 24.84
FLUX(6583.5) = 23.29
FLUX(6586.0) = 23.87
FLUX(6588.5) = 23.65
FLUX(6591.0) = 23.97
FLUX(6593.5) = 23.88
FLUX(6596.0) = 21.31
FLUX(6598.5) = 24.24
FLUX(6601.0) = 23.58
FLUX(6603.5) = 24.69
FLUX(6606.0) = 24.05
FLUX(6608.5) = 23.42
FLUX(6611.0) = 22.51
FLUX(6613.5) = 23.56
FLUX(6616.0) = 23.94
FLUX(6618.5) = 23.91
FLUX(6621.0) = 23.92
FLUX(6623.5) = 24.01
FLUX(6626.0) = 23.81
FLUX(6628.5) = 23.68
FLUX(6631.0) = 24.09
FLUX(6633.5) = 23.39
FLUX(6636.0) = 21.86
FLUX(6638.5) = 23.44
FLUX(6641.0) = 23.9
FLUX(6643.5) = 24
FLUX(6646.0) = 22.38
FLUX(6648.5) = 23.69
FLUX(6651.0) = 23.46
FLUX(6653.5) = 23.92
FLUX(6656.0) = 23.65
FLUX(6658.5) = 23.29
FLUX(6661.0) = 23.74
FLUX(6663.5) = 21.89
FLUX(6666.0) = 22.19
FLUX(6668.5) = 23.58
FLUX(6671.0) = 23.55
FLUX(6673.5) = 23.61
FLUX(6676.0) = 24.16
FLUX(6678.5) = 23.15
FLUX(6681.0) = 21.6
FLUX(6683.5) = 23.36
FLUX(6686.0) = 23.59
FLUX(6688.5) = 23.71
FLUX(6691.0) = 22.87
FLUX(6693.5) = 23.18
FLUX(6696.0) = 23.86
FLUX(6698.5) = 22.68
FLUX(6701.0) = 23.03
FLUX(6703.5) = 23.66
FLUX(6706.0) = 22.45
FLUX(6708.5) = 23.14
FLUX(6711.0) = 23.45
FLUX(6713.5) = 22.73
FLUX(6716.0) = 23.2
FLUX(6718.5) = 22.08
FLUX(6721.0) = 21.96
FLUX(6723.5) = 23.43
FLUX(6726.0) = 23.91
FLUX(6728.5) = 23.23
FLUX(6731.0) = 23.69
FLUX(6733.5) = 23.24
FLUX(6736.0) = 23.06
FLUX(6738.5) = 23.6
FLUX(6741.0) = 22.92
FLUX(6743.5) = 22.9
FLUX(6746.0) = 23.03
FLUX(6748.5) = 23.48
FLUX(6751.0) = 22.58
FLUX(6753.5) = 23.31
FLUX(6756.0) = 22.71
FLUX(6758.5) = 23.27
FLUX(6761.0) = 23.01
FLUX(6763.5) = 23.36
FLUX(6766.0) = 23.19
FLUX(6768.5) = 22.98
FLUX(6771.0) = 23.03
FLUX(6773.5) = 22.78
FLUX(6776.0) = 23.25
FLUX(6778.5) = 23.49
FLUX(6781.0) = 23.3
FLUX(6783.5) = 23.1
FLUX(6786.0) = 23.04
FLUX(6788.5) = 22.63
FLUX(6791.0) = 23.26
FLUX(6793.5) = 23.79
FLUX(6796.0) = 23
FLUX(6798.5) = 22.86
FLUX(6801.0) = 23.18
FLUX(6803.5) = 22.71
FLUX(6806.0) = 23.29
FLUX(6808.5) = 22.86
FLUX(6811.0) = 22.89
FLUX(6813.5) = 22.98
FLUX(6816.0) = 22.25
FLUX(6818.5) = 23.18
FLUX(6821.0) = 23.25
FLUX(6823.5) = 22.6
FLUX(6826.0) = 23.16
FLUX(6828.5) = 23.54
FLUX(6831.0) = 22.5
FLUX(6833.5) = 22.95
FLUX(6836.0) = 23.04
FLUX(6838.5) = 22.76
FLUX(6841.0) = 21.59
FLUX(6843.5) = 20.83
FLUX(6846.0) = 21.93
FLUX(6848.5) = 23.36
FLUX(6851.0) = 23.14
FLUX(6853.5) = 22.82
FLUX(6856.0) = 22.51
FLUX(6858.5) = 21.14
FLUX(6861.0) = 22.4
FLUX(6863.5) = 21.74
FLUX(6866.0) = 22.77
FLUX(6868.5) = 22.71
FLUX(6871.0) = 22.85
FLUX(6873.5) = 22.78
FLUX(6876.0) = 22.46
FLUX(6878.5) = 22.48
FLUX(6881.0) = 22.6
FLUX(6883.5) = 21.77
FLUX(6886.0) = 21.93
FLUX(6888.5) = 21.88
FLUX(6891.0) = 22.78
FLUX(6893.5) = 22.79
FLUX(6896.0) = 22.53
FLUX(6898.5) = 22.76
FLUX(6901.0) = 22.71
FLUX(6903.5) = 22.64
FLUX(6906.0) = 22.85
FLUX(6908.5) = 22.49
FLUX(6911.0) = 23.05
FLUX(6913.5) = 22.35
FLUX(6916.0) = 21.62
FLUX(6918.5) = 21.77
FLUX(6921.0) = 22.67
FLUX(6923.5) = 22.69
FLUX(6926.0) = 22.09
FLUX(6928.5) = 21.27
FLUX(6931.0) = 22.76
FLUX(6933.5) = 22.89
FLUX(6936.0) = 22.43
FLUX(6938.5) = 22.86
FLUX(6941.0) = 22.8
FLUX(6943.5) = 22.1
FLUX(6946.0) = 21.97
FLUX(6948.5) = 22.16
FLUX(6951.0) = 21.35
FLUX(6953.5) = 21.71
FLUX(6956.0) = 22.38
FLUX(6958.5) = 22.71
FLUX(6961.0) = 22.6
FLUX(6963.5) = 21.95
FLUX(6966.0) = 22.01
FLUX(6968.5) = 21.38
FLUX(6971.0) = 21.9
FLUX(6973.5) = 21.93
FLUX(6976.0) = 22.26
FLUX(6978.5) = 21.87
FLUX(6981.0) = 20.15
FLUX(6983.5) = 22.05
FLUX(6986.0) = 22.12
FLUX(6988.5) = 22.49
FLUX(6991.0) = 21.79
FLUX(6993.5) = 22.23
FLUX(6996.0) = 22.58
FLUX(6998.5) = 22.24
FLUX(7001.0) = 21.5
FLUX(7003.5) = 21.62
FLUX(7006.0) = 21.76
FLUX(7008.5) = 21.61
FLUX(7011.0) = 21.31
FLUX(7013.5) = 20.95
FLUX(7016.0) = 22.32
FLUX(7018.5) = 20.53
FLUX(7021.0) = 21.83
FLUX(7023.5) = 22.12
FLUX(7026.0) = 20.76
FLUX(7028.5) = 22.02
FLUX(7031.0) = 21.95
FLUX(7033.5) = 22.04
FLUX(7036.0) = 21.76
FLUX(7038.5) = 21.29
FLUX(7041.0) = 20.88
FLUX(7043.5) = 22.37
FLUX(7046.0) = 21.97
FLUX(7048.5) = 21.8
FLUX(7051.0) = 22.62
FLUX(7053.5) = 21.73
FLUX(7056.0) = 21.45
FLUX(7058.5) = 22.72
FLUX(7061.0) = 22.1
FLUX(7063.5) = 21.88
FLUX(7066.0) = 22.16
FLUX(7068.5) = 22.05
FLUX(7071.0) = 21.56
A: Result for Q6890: 0.9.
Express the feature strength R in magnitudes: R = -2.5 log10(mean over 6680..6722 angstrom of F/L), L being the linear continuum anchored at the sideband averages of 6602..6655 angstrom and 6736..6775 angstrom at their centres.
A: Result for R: 0.01 mag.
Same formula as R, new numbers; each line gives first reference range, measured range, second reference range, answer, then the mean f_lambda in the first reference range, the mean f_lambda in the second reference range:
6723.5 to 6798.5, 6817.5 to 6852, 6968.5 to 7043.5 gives 0.002 mag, 23.2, 21.7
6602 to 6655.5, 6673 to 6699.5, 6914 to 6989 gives 0.004 mag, 23.6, 22.1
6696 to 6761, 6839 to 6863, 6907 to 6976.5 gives 0.019 mag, 23.1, 22.2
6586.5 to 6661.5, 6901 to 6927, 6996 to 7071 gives -0.007 mag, 23.6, 21.8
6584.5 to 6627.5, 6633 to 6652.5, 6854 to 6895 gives 0.010 mag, 23.7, 22.4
